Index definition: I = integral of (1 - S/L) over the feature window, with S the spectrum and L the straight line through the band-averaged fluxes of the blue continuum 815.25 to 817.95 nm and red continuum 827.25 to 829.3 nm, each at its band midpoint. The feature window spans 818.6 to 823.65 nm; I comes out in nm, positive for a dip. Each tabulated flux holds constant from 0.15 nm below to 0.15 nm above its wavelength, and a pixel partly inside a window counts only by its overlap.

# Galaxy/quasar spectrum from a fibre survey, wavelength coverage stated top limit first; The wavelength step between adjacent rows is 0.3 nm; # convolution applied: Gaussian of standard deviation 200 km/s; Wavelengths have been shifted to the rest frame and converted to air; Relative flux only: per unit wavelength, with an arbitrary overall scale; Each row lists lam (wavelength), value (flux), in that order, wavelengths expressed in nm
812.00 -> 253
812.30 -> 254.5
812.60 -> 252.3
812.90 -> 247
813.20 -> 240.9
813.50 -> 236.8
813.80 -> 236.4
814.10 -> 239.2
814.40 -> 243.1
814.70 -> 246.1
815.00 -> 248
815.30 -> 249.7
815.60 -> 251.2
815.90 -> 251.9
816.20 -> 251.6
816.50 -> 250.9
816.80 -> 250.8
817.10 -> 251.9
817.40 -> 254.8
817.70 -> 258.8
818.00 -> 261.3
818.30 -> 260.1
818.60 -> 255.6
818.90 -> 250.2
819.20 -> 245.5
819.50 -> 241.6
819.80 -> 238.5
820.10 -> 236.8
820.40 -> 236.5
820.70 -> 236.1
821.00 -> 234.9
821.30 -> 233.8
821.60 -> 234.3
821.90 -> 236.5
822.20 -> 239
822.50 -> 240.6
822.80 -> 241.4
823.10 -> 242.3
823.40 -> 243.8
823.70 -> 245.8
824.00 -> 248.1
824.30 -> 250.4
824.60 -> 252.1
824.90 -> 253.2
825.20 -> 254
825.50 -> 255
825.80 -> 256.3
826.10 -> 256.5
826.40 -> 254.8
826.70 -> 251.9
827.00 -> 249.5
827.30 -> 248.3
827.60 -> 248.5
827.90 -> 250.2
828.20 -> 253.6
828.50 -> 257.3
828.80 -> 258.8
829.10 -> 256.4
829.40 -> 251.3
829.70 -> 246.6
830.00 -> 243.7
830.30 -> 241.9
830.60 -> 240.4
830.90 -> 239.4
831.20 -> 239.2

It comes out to 0.26 nm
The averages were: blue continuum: 253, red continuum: 253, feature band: 240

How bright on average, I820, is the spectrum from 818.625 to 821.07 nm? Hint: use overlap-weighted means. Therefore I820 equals 241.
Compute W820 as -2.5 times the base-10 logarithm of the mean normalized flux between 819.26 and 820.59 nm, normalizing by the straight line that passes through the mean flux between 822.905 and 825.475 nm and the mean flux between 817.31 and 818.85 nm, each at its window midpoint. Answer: 0.07 mag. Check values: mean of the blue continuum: 258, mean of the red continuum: 249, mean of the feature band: 239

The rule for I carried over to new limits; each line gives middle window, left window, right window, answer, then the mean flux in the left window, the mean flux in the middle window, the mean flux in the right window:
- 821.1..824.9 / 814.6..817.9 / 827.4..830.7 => 0.12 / 252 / 243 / 250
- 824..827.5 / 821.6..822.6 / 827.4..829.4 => -0.08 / 238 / 253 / 254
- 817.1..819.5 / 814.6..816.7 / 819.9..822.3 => -0.11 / 250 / 254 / 236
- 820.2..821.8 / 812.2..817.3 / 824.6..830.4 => 0.09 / 247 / 235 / 252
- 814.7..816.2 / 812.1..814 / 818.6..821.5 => -0.04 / 245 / 250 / 240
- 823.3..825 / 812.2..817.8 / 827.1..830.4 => 0.01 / 248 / 249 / 251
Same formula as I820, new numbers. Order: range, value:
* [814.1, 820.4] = 249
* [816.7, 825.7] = 246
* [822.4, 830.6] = 250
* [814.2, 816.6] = 249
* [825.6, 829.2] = 253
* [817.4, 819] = 257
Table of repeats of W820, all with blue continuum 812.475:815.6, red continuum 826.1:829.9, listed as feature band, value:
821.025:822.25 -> 0.06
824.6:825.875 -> -0.02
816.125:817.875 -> -0.03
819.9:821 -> 0.05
